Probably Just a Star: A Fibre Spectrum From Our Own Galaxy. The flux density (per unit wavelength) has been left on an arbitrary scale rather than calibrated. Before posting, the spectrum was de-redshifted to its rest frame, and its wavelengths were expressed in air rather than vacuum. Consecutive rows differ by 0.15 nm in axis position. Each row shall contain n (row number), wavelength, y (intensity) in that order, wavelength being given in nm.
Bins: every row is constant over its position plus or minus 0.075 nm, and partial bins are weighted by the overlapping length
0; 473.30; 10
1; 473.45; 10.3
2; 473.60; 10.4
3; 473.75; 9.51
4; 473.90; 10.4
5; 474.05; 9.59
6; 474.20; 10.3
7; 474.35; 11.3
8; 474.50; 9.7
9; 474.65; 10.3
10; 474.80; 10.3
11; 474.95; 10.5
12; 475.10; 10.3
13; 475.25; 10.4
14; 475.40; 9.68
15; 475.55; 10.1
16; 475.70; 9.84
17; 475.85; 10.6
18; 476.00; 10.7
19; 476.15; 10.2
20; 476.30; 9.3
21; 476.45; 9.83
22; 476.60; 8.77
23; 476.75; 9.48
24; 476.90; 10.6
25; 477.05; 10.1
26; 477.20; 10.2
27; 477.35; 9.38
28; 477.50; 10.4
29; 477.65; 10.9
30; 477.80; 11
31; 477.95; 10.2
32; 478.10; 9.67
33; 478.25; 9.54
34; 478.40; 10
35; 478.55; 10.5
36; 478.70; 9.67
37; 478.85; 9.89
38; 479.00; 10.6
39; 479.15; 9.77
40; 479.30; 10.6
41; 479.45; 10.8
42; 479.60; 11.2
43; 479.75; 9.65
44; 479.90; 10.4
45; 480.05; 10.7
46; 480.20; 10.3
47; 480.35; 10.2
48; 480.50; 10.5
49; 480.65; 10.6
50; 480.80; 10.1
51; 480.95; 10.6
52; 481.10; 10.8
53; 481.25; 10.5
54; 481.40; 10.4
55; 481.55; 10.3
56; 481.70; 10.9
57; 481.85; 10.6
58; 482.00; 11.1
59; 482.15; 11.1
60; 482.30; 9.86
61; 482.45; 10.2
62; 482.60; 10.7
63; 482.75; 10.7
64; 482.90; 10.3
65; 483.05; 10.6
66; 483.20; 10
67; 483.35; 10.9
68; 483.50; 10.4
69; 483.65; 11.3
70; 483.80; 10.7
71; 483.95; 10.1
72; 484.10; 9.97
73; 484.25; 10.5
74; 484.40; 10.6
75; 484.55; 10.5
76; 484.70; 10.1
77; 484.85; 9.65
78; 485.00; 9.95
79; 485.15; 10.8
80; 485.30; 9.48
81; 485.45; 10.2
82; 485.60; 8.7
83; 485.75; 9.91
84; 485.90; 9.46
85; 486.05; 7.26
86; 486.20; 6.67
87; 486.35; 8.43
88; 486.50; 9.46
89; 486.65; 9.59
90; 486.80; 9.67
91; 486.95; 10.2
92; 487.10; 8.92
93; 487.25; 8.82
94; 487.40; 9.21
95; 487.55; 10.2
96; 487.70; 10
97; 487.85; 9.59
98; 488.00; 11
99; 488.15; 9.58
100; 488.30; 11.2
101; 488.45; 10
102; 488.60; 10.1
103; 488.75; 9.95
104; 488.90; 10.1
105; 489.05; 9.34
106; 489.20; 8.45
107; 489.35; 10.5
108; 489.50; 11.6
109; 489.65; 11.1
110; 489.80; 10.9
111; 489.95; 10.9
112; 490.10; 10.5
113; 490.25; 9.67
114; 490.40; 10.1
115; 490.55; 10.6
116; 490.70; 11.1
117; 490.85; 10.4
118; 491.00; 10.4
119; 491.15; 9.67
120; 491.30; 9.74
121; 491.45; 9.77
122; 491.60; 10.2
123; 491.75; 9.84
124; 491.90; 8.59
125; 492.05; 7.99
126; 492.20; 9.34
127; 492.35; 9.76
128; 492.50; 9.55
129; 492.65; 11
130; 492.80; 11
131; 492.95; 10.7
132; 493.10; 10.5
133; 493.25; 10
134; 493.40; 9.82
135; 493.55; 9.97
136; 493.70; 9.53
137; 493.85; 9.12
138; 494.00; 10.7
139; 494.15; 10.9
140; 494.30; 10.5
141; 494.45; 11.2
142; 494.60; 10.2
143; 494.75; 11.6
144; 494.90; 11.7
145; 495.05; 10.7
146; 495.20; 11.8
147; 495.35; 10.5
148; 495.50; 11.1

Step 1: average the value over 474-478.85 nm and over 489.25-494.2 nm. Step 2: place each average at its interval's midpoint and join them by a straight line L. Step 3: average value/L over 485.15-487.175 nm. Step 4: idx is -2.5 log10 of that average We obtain 0.11 mag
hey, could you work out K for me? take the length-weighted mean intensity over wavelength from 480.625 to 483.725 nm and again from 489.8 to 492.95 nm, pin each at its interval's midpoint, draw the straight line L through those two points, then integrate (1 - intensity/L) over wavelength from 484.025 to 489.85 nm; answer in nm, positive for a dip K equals 0.29 nm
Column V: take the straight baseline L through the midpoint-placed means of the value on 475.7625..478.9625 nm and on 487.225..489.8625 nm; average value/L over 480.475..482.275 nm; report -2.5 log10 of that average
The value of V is -0.056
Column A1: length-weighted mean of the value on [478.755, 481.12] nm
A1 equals 10.4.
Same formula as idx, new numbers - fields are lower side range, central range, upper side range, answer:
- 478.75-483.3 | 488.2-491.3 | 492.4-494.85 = 0.012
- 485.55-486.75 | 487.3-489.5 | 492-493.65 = -0.097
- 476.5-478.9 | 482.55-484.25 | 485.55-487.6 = -0.124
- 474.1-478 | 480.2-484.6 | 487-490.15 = -0.041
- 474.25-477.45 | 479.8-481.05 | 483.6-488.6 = -0.052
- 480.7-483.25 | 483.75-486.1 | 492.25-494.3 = 0.059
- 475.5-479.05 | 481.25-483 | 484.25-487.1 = -0.089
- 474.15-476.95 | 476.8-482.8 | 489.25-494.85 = -0.025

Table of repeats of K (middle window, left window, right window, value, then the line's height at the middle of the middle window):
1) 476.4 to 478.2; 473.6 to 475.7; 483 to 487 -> 0.01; 10.1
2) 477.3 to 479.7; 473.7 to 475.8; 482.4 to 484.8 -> 0.01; 10.3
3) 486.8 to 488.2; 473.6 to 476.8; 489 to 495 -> 0.06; 10.2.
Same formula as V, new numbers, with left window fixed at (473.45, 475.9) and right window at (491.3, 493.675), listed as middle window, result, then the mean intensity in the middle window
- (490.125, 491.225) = -0.04 mag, 10.3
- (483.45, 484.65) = -0.05 mag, 10.5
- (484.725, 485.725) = 0.02 mag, 9.82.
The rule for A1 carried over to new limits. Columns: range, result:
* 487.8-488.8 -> 10.2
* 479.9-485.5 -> 10.4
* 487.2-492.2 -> 10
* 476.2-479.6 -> 10.1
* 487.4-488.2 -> 10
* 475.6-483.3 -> 10.3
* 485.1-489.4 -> 9.53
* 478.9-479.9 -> 10.4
